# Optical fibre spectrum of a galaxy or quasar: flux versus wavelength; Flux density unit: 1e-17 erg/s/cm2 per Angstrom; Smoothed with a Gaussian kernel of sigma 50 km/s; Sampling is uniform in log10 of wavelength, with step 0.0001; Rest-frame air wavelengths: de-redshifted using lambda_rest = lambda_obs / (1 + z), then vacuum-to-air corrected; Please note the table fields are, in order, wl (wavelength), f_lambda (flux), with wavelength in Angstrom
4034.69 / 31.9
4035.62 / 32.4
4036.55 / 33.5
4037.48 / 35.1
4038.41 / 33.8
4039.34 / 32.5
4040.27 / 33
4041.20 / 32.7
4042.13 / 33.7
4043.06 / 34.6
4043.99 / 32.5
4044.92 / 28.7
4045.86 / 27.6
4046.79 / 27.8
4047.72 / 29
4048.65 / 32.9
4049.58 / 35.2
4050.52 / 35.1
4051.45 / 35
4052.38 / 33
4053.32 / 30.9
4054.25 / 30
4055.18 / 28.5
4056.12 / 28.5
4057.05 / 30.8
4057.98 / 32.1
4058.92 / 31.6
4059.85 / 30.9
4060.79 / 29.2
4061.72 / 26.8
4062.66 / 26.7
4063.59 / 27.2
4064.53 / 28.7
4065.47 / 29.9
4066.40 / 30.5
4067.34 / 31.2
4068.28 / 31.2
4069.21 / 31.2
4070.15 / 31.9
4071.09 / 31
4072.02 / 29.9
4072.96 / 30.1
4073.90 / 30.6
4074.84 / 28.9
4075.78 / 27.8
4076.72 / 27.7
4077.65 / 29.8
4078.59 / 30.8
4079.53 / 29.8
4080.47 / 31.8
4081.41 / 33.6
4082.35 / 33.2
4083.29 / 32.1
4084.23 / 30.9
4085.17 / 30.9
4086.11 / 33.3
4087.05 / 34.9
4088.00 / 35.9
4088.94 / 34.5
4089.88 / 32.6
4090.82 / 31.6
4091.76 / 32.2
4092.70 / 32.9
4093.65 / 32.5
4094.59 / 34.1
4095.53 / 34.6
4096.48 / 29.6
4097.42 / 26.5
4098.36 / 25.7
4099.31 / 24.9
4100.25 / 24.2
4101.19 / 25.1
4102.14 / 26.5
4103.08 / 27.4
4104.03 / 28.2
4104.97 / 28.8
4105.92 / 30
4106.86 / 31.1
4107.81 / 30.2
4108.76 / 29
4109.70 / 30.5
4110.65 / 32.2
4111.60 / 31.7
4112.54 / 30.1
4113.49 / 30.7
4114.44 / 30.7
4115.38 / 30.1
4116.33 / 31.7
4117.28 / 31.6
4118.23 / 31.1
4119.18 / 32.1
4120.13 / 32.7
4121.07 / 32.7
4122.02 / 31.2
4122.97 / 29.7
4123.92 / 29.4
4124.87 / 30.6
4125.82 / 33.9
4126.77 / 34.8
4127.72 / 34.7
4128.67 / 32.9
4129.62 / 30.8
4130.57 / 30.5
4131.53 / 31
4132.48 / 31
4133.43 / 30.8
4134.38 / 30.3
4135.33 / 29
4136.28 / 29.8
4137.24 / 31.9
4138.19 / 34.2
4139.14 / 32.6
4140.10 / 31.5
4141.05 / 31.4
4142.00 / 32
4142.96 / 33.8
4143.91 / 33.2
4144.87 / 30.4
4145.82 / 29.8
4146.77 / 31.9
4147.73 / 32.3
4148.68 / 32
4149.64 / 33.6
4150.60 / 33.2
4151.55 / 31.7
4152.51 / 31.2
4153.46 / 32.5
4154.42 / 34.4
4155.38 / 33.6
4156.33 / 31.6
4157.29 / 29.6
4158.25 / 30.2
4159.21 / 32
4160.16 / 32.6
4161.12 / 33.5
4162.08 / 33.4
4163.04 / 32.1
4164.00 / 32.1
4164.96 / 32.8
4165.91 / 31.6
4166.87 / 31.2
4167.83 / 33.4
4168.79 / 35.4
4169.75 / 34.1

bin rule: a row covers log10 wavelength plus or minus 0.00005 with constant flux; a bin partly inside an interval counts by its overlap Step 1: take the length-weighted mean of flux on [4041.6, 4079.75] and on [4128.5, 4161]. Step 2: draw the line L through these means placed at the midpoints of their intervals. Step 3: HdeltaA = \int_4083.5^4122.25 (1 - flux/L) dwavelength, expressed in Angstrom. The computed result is 0.6 Angstrom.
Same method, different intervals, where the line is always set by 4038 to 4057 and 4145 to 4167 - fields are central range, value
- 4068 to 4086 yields 0.6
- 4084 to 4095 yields -0.4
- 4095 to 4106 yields 1.5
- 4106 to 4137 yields 0.8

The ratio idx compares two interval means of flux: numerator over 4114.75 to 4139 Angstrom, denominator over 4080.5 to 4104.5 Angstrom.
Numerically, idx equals 1.03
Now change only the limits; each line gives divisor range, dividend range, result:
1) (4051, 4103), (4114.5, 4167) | 1.05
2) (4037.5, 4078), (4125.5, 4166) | 1.04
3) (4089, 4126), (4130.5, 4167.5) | 1.05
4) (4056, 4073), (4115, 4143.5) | 1.06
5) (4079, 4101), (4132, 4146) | 1.01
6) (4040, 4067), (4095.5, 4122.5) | 0.96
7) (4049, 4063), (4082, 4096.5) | 1.06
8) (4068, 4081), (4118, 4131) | 1.06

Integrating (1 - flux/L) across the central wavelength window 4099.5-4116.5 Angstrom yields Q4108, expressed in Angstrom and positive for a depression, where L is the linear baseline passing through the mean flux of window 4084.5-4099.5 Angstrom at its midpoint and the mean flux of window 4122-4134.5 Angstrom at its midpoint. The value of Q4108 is 1.3 Angstrom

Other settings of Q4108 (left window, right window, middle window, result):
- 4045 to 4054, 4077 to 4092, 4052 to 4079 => 1.7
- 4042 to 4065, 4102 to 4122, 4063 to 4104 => 0.2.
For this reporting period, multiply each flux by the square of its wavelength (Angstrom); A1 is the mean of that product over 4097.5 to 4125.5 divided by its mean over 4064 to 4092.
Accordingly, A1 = 0.96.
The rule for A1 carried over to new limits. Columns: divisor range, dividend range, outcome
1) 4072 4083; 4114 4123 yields 1.06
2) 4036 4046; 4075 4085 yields 0.96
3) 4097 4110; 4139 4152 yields 1.18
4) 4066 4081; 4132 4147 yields 1.07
